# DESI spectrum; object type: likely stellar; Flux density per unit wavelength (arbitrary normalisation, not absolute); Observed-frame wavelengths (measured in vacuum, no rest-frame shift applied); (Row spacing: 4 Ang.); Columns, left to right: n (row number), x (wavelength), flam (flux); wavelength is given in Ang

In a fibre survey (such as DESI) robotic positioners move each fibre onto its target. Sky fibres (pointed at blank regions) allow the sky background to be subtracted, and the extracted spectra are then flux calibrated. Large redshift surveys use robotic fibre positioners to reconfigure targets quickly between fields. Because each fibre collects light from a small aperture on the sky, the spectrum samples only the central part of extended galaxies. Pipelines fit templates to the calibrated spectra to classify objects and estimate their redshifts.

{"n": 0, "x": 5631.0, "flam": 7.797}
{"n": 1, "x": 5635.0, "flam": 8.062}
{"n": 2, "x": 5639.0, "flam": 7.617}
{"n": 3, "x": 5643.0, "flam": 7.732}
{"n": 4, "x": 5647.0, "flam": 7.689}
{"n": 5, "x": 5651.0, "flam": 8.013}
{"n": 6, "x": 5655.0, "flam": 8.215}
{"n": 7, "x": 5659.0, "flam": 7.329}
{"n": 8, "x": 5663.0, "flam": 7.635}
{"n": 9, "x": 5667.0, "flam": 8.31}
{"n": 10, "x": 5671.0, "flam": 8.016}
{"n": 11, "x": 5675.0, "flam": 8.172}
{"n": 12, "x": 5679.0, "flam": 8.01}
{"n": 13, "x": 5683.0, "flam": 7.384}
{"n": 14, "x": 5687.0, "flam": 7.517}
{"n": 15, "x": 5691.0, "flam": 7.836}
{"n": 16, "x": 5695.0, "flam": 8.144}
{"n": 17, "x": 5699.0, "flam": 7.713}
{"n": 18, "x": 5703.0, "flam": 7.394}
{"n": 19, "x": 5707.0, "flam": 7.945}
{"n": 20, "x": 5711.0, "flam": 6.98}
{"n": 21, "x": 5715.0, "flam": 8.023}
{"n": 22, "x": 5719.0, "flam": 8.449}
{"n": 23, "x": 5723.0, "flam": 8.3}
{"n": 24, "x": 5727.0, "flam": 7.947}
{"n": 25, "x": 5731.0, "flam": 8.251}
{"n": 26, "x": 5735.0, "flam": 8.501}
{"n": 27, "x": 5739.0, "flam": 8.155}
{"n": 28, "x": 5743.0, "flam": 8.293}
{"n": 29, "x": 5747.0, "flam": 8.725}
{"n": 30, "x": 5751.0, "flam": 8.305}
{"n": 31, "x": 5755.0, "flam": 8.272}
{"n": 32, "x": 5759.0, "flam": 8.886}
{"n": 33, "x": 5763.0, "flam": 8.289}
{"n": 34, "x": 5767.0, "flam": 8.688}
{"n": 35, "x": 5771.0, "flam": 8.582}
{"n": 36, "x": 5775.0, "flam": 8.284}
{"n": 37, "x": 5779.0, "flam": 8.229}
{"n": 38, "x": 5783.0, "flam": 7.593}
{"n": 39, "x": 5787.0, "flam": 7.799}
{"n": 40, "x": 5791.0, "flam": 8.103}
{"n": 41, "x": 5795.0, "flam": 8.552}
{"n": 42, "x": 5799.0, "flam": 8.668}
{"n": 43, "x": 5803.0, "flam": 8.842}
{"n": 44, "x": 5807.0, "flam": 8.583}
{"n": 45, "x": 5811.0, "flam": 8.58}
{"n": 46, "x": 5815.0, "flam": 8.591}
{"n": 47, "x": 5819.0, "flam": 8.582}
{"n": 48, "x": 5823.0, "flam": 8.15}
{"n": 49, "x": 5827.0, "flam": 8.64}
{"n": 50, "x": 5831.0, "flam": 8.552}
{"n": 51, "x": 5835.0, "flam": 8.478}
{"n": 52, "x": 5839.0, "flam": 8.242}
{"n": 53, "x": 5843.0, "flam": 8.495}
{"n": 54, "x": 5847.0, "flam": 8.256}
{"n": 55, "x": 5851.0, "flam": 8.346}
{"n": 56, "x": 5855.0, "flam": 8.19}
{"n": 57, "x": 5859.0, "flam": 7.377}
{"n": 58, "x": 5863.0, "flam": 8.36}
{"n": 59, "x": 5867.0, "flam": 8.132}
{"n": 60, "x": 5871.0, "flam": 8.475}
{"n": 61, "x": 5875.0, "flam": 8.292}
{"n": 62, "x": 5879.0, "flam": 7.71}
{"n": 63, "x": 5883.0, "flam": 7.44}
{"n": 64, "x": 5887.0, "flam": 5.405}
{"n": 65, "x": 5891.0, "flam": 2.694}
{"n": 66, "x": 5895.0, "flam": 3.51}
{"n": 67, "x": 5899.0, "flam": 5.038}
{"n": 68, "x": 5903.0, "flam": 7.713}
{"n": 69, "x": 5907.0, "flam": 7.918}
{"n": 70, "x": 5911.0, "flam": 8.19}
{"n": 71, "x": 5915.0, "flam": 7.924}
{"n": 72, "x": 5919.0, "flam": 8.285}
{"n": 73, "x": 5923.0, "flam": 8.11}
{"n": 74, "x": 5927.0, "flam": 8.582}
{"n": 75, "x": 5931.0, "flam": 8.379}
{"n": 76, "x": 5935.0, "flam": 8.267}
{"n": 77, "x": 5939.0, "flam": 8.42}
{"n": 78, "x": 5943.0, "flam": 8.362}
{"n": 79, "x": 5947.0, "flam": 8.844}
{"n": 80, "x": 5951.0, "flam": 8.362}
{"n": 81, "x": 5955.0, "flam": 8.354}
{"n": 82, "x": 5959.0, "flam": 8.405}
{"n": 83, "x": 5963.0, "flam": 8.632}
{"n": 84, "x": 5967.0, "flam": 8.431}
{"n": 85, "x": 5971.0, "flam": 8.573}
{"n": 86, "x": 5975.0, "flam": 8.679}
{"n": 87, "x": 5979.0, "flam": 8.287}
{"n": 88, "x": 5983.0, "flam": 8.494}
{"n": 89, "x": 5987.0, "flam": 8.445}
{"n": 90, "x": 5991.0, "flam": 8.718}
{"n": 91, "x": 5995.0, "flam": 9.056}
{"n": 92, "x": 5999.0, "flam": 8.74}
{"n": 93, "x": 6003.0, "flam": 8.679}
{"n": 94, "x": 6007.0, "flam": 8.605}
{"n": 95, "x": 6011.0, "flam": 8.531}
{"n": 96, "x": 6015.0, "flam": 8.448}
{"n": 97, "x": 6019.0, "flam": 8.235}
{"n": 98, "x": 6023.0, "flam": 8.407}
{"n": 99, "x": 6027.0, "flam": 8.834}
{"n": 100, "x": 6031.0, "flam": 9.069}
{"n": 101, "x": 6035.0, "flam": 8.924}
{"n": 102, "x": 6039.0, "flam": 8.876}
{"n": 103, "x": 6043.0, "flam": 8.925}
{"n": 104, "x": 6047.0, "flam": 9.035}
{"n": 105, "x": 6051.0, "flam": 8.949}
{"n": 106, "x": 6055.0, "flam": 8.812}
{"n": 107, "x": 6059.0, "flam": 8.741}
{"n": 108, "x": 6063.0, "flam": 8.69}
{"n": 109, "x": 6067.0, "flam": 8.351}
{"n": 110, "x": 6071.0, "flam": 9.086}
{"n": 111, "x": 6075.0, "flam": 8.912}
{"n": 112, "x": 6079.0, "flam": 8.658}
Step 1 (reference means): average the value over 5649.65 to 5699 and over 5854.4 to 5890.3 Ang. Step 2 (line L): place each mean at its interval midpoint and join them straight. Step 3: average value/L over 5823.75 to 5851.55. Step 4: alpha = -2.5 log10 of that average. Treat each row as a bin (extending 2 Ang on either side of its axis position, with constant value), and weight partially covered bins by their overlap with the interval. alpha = -0.12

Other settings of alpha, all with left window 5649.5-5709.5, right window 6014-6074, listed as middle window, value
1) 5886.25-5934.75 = 0.22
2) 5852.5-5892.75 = 0.15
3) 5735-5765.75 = -0.05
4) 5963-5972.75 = 0.01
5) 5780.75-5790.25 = 0.05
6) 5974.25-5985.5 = 0.02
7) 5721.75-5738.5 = -0.04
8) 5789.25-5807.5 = -0.05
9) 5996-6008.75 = -0.01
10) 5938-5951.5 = 0.00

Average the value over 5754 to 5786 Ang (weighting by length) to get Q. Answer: 8.34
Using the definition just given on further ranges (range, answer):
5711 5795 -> 8.26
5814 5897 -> 7.6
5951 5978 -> 8.49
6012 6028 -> 8.46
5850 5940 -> 7.4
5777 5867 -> 8.32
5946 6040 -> 8.6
